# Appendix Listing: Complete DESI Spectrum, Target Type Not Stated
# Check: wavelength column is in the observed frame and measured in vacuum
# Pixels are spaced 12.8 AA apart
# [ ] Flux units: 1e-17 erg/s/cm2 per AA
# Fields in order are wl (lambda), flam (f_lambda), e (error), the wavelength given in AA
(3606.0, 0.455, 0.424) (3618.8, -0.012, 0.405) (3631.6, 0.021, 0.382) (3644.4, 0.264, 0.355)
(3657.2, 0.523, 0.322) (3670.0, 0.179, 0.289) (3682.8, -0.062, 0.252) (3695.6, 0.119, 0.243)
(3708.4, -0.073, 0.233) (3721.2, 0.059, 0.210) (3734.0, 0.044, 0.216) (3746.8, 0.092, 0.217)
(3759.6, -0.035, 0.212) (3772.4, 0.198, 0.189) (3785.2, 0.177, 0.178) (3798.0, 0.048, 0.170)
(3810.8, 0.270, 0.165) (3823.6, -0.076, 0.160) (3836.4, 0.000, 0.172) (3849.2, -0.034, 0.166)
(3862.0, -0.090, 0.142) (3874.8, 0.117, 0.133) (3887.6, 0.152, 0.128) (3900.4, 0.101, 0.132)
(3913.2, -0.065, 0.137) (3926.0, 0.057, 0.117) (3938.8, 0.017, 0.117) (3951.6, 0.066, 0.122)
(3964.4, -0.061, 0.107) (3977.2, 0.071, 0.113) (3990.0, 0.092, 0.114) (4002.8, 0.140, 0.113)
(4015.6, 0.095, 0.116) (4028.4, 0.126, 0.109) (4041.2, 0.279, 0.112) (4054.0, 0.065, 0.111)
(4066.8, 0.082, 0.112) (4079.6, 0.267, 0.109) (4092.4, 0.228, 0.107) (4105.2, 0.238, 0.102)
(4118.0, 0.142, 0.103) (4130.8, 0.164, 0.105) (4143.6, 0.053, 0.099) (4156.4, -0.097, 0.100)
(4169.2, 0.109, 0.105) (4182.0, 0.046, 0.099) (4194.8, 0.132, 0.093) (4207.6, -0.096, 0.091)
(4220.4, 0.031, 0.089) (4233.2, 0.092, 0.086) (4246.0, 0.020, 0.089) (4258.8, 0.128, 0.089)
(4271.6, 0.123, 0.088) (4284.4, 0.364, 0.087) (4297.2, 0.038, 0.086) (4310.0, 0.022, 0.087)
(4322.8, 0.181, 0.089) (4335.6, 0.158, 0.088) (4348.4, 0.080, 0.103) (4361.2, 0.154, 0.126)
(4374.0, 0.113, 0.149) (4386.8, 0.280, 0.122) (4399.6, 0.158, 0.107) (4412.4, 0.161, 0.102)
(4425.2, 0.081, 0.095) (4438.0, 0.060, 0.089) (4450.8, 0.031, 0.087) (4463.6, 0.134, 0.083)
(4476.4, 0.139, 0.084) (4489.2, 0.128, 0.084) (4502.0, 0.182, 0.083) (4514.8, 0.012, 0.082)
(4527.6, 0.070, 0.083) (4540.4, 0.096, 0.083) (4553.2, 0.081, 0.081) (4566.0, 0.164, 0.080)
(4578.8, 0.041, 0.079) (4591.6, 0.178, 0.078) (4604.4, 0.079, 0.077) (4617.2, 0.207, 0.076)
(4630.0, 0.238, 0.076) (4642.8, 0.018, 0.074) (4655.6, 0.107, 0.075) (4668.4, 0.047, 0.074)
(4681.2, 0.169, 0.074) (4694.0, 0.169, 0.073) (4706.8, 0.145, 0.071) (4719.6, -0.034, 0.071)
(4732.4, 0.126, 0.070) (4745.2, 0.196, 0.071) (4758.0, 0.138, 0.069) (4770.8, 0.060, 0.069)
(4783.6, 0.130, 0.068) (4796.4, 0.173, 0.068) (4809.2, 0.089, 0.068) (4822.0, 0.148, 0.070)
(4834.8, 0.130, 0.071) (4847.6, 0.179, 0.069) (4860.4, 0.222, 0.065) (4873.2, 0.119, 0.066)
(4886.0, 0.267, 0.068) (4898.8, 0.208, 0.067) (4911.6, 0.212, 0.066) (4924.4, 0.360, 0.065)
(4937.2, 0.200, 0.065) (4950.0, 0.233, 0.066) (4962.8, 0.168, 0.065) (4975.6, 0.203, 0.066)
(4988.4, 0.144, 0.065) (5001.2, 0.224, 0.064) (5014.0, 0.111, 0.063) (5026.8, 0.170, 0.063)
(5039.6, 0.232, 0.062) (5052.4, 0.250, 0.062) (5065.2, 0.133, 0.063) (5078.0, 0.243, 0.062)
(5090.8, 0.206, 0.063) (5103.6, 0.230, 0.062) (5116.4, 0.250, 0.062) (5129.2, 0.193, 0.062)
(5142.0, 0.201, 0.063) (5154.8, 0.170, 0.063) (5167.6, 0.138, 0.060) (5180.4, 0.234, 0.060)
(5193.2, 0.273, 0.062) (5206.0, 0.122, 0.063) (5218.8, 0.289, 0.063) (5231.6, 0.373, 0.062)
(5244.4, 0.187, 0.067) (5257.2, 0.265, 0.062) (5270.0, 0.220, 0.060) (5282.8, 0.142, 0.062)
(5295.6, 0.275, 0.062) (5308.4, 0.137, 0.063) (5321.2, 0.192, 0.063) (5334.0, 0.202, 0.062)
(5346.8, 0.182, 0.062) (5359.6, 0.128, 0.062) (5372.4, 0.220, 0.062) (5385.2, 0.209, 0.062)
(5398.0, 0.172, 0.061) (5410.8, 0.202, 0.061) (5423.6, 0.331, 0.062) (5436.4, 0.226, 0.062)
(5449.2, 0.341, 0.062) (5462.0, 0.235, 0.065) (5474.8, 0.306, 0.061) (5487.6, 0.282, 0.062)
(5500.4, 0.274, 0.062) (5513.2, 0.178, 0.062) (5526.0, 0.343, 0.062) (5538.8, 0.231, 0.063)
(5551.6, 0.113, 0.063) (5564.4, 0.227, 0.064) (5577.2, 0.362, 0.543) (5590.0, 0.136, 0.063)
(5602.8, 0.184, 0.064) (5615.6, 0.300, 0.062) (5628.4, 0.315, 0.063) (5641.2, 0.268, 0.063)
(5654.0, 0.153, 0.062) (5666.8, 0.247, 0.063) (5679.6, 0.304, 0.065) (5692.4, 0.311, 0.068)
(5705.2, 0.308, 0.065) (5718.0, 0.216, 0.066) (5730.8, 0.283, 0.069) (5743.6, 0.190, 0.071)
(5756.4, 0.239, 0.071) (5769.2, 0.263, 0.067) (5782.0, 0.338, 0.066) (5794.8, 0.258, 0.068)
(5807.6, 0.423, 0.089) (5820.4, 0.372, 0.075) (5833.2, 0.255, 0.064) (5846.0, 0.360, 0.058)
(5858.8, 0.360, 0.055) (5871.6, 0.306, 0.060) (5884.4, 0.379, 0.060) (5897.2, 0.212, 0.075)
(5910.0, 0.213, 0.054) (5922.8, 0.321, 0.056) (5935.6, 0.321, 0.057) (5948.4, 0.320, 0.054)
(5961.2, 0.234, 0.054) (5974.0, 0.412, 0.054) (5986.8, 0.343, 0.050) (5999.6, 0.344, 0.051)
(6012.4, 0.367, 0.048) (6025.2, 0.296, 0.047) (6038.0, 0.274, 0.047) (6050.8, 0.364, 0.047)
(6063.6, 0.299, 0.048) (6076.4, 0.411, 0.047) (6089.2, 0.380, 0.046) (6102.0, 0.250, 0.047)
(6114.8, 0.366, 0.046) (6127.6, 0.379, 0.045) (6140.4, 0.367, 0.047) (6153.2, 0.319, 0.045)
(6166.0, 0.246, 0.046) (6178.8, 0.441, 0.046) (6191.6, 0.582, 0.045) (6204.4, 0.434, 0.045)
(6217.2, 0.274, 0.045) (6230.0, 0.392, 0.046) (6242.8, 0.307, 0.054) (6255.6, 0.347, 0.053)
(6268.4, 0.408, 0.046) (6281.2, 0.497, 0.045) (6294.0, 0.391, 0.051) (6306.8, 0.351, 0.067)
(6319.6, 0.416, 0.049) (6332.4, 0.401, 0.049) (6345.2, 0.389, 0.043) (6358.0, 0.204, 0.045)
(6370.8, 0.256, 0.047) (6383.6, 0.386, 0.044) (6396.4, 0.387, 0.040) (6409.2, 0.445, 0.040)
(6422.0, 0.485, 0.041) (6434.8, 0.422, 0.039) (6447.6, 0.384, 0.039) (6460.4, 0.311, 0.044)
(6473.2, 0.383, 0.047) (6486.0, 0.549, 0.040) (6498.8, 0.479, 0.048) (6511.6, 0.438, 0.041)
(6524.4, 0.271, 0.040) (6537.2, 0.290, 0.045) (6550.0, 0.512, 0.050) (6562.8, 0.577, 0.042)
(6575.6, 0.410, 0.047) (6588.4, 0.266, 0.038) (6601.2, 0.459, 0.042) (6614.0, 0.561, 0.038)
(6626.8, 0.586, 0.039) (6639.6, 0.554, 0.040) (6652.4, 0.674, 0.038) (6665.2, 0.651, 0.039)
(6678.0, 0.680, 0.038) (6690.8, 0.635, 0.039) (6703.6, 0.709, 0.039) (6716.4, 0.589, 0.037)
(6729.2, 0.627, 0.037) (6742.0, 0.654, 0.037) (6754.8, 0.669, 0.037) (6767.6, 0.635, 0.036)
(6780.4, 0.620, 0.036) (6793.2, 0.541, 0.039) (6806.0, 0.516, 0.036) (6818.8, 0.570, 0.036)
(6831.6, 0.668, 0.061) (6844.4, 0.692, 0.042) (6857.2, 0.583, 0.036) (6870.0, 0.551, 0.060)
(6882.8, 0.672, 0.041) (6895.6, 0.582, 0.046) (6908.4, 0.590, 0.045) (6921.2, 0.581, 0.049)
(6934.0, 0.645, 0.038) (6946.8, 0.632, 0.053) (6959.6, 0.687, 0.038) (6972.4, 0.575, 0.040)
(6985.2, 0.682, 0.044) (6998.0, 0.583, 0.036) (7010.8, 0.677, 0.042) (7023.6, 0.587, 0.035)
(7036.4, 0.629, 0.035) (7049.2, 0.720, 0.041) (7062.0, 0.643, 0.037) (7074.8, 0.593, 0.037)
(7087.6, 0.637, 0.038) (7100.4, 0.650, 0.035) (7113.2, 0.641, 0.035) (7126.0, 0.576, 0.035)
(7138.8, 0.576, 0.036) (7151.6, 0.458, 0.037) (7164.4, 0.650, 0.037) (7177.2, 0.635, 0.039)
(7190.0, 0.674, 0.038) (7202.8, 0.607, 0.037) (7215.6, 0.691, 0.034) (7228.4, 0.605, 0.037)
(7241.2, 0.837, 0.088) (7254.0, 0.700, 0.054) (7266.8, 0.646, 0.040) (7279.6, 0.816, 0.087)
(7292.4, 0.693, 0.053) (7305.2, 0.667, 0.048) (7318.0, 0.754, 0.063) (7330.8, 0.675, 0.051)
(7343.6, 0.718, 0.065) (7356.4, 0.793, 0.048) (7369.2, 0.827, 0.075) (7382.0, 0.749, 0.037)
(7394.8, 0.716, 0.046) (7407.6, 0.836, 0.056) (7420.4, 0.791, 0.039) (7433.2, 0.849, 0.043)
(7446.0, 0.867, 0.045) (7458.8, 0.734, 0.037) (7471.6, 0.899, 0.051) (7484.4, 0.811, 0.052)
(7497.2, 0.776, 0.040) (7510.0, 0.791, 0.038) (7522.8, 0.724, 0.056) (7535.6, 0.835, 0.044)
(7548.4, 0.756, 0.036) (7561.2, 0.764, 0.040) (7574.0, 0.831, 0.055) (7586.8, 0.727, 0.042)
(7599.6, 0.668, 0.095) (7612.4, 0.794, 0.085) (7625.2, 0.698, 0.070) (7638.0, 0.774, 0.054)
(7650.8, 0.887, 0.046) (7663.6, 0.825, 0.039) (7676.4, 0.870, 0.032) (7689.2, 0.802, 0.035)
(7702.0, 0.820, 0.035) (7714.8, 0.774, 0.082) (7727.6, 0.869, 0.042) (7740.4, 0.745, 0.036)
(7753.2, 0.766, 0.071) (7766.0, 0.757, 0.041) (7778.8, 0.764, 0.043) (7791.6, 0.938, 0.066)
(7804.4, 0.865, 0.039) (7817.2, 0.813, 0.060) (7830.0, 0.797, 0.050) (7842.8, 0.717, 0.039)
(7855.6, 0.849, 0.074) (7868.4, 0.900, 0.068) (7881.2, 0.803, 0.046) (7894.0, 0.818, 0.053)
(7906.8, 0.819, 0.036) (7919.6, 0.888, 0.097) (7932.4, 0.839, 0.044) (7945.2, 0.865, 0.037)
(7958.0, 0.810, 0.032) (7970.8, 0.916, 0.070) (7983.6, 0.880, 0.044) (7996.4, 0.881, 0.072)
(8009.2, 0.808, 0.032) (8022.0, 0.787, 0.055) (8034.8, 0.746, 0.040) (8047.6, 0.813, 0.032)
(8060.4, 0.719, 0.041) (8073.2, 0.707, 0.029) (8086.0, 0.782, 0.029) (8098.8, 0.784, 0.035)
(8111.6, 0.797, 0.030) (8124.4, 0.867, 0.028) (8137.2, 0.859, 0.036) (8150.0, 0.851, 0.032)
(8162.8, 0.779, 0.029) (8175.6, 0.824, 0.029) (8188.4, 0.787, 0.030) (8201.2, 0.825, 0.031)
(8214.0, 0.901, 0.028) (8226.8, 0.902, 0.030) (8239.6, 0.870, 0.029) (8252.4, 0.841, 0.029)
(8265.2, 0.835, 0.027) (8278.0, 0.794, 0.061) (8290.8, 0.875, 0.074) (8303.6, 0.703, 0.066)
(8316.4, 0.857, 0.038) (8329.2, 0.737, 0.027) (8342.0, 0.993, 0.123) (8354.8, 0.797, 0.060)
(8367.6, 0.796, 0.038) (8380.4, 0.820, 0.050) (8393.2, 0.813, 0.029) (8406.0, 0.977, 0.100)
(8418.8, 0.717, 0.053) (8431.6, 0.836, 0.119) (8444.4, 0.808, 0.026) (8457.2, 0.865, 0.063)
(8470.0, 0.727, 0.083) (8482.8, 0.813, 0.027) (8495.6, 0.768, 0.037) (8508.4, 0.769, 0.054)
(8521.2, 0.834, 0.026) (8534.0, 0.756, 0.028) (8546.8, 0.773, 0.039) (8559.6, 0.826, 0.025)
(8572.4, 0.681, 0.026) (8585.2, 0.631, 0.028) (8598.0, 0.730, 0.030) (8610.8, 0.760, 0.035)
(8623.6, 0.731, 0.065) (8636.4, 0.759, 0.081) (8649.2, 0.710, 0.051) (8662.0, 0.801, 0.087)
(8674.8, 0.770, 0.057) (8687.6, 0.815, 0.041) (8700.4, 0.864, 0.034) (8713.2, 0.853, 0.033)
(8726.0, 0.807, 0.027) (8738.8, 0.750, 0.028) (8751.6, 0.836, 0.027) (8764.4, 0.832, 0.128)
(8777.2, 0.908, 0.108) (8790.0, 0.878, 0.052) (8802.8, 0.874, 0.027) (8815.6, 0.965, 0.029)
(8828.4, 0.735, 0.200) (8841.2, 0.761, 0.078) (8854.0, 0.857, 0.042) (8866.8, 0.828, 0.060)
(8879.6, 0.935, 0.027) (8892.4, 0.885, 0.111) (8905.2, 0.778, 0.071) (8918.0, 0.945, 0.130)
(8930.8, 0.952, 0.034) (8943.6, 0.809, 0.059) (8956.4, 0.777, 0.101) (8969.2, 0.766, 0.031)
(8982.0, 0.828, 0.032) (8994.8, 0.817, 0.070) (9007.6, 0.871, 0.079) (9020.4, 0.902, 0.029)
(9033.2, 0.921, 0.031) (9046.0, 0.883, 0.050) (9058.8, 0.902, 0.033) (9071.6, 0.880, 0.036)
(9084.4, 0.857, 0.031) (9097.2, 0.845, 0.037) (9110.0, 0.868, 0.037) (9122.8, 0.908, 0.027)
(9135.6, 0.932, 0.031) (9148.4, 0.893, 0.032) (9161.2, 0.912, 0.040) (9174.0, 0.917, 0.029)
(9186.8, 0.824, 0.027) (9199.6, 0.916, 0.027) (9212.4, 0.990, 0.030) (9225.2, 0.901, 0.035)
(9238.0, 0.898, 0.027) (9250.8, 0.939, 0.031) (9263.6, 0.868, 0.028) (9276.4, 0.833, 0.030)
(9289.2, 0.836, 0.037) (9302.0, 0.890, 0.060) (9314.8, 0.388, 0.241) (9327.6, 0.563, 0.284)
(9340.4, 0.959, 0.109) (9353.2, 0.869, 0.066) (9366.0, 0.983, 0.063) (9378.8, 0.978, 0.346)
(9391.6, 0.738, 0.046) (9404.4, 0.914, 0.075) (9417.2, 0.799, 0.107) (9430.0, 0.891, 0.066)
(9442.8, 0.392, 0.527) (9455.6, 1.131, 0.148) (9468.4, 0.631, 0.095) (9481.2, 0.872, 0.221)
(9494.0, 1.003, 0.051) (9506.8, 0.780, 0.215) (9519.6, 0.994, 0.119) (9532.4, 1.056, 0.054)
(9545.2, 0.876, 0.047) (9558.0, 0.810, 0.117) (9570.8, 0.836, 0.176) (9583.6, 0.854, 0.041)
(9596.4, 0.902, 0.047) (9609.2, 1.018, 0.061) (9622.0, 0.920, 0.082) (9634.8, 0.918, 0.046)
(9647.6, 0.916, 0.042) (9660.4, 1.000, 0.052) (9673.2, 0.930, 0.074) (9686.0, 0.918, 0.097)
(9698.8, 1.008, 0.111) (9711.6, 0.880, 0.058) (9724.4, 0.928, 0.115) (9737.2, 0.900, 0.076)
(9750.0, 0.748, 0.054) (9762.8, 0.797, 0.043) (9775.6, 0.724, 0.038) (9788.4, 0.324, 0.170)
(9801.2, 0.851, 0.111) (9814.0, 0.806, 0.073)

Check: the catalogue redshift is 0.66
